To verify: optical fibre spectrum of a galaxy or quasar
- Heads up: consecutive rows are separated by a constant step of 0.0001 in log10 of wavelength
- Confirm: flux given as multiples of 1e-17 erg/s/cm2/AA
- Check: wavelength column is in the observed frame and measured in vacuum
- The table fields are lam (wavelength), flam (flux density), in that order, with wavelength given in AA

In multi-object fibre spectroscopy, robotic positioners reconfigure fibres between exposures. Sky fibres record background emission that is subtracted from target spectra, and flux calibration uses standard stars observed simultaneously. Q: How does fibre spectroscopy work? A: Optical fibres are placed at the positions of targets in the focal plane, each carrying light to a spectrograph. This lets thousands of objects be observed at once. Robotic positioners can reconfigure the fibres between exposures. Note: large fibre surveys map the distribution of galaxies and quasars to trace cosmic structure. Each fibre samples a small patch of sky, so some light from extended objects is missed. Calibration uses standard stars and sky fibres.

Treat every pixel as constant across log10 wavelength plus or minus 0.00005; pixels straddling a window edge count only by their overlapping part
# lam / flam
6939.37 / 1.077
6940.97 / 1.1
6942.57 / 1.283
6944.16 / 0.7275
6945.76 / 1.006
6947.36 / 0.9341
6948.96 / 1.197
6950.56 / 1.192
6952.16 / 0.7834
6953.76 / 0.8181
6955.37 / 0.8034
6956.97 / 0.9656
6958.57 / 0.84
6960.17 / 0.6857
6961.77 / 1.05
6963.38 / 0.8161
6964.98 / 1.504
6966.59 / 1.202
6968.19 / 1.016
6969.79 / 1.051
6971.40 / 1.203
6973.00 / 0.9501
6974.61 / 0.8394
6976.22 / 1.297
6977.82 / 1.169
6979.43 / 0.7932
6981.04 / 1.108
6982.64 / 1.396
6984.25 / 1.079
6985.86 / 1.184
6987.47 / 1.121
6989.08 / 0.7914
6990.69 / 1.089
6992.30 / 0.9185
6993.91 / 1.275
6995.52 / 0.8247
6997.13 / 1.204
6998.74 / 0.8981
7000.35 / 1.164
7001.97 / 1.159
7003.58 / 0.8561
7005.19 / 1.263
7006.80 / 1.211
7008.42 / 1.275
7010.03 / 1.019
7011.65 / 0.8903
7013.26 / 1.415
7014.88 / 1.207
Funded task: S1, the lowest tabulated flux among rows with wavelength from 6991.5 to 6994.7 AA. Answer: 0.9185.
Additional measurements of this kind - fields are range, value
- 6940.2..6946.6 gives 0.7275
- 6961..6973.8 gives 0.8161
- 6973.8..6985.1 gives 0.7932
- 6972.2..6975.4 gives 0.8394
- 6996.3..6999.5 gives 0.8981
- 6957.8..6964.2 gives 0.6857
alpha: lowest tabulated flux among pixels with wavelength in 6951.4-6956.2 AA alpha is 0.7834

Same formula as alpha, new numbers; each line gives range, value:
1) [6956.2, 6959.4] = 0.84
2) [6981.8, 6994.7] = 0.7914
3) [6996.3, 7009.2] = 0.8561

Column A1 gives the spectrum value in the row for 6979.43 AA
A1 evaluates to 0.7932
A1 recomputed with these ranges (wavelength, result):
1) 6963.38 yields 0.8161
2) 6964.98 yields 1.504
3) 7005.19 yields 1.263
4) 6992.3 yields 0.9185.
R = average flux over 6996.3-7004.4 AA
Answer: 1.06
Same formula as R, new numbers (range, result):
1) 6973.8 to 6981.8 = 1.04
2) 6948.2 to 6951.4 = 1.19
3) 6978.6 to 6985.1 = 1.09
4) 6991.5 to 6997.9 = 1.06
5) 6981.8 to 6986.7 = 1.22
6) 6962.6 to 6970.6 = 1.12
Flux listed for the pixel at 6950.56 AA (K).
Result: 1.192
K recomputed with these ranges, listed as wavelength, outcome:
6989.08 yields 0.7914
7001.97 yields 1.159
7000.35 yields 1.164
